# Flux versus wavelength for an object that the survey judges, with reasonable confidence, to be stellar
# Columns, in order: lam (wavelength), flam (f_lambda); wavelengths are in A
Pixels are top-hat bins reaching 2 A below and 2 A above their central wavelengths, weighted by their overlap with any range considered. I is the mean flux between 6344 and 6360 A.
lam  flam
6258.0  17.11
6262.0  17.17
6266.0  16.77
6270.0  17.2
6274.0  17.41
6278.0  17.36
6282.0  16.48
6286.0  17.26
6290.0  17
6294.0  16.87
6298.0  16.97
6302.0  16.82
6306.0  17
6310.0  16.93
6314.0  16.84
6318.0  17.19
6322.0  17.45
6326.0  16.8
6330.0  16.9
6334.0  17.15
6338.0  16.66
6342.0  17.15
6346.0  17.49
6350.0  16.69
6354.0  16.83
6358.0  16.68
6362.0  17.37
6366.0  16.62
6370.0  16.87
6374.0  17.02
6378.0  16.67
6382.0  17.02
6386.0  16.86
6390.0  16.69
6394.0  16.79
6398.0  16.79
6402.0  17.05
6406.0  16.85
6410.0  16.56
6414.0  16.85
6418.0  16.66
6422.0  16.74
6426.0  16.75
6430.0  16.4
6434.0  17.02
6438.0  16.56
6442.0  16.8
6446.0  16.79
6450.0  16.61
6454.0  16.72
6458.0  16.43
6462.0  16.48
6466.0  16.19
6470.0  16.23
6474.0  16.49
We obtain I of 16.9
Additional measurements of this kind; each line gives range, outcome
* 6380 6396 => 16.8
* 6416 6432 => 16.6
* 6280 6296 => 16.9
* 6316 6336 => 17.1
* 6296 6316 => 16.9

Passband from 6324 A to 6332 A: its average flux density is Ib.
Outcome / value 16.9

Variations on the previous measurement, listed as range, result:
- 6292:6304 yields 16.9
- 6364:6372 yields 16.7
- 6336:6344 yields 16.9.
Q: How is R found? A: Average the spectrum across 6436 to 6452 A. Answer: 16.7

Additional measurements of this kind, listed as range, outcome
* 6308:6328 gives 17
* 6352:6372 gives 16.9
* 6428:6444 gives 16.7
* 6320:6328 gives 17.1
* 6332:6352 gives 17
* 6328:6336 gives 17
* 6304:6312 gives 17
